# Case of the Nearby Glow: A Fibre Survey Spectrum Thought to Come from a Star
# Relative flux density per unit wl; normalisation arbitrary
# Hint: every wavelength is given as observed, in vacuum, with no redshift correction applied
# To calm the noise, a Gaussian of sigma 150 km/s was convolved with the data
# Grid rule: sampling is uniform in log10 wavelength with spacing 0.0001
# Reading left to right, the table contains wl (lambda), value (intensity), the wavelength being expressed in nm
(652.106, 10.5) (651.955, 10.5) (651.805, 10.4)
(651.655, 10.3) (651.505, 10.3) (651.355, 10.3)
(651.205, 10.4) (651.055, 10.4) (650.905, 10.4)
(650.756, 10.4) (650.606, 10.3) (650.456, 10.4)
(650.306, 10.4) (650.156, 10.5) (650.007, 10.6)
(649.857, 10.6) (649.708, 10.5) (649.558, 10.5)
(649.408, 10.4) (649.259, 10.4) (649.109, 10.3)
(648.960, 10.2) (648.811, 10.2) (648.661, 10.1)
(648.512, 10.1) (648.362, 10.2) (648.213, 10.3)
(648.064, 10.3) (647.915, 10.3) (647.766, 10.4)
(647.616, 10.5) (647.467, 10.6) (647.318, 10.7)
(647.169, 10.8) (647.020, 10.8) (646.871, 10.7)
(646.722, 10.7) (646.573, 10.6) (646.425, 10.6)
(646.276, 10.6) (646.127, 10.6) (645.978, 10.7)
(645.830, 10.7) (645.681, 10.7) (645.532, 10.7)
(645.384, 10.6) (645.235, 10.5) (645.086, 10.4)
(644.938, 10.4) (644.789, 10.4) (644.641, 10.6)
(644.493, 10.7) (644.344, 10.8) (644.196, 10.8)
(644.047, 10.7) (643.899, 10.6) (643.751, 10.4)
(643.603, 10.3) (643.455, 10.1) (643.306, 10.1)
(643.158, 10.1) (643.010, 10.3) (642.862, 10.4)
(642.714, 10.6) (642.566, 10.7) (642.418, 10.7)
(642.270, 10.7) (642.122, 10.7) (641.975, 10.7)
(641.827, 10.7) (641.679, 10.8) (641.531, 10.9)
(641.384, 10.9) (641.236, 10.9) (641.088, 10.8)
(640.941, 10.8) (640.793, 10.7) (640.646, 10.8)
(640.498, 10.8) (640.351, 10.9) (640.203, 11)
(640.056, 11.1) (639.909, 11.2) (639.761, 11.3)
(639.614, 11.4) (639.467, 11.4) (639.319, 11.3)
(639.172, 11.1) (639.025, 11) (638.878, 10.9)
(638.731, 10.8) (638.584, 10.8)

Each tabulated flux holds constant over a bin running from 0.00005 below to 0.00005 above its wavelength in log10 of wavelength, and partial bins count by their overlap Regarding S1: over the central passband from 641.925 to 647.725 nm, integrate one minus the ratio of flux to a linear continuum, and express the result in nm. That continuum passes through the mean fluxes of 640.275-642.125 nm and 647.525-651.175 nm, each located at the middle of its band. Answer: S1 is 0.02 nm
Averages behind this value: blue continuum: 10.8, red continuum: 10.4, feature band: 10.6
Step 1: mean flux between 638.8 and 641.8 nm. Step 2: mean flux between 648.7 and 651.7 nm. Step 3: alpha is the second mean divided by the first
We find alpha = 0.9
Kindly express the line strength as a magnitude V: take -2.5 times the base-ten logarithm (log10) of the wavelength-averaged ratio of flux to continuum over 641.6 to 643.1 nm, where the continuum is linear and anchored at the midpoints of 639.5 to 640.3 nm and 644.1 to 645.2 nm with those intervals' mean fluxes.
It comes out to 0.03 mag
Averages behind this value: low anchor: 11.2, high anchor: 10.6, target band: 10.6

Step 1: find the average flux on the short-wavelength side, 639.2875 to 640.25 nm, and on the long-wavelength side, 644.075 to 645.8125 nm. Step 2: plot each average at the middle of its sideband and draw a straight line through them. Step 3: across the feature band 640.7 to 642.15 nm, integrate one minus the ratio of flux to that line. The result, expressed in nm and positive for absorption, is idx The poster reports 0.03 nm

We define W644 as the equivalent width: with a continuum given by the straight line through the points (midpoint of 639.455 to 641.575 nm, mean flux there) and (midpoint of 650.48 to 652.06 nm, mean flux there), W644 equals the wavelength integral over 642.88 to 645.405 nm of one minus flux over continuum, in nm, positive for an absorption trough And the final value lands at 0.08 nm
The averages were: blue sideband 11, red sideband 10.4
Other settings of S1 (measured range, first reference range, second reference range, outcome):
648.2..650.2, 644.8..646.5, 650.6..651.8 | 0.02 nm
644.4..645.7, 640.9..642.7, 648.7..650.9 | 0.01 nm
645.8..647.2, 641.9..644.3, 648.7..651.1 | -0.03 nm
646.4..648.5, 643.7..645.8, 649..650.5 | 0.00 nm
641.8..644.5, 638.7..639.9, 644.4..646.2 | 0.07 nm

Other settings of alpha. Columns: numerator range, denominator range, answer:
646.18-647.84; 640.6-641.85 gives 0.98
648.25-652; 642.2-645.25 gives 0.99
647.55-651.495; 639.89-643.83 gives 0.97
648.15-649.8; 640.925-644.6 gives 0.97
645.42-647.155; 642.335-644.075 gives 1.03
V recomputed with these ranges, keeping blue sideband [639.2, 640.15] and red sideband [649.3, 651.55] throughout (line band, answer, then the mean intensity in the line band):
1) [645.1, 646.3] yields 0.018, 10.6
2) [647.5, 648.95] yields 0.034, 10.3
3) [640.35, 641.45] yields 0.035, 10.8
